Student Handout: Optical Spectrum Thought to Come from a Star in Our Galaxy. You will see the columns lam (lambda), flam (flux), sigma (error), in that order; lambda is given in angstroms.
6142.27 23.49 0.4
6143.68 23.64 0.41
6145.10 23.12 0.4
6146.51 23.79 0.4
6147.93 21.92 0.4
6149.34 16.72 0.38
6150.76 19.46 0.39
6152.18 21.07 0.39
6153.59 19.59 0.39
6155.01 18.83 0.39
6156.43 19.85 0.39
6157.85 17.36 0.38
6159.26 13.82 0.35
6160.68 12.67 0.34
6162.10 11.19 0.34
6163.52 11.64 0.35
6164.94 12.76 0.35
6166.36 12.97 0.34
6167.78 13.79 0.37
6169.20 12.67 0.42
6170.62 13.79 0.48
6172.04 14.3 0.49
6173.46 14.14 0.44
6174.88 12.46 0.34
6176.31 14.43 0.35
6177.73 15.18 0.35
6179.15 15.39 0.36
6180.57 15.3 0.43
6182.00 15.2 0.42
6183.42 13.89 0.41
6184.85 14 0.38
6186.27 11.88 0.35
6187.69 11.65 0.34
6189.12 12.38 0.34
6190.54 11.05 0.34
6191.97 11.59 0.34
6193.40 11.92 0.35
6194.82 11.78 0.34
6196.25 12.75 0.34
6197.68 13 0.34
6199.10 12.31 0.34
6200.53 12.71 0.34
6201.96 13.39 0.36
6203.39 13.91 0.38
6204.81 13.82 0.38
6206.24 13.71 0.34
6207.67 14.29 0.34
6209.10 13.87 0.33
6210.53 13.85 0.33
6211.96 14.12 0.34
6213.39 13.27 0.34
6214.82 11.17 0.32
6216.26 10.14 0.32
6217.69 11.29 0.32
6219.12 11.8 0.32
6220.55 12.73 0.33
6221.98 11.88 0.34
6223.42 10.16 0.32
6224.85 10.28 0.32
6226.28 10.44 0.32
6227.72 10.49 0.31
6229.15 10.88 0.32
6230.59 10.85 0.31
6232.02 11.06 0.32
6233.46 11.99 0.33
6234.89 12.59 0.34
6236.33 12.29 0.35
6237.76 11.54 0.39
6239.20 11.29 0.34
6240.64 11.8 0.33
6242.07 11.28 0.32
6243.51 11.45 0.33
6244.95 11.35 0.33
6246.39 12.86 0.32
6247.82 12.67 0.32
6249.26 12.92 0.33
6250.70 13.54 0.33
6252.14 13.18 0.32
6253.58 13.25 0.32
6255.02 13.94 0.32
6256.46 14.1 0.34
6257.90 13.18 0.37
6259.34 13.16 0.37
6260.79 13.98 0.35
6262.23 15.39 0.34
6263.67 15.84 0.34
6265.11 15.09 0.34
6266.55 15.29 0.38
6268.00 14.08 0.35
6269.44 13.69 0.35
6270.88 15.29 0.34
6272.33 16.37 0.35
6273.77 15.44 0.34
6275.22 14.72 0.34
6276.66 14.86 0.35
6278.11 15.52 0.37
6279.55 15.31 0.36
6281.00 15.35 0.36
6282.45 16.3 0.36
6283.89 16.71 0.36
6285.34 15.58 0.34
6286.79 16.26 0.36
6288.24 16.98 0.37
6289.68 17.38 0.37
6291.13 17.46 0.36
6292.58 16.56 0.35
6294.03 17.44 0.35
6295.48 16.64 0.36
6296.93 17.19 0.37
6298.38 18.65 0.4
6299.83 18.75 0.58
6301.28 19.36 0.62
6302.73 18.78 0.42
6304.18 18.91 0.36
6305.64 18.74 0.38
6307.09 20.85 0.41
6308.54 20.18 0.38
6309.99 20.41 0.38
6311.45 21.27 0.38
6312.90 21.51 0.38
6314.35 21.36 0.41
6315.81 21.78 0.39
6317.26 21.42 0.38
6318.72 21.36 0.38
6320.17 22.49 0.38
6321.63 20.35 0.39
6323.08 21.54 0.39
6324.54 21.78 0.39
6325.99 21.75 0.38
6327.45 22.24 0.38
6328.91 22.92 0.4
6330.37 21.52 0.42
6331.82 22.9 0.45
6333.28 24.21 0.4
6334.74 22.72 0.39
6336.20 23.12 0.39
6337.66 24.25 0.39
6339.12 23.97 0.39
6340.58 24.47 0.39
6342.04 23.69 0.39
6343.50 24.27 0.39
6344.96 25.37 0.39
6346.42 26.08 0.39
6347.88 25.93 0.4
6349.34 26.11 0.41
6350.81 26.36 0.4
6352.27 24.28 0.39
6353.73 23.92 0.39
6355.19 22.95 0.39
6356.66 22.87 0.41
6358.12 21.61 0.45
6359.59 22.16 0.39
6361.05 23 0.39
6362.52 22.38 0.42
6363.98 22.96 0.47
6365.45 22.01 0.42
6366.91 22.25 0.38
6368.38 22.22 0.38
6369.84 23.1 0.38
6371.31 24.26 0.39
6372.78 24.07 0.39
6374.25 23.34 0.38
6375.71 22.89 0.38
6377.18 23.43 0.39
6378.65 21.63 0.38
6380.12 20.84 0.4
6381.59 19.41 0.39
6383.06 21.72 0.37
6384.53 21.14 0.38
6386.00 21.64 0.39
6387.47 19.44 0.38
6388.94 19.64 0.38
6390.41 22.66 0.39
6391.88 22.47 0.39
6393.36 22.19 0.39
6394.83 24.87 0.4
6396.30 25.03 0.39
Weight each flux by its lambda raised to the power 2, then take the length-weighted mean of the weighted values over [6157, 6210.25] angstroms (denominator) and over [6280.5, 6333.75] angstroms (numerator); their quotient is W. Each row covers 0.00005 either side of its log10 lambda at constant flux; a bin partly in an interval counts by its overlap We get 1.53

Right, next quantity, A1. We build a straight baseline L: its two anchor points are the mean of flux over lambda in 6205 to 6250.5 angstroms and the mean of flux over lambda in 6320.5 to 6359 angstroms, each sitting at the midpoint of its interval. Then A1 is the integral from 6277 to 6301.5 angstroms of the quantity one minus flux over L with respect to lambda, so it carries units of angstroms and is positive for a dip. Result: 2.0 angstroms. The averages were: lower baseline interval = 12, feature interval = 16.8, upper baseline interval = 23.5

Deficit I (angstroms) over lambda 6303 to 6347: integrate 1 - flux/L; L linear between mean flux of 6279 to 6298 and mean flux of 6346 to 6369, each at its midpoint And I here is -4.2 angstroms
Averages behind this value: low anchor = 16.6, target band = 22.2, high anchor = 23.5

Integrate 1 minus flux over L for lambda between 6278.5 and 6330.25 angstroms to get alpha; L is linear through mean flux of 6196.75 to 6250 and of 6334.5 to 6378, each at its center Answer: 0.1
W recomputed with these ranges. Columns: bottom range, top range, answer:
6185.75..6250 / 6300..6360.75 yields 1.92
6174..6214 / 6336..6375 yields 1.88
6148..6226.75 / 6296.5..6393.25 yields 1.70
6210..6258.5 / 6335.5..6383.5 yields 2.02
